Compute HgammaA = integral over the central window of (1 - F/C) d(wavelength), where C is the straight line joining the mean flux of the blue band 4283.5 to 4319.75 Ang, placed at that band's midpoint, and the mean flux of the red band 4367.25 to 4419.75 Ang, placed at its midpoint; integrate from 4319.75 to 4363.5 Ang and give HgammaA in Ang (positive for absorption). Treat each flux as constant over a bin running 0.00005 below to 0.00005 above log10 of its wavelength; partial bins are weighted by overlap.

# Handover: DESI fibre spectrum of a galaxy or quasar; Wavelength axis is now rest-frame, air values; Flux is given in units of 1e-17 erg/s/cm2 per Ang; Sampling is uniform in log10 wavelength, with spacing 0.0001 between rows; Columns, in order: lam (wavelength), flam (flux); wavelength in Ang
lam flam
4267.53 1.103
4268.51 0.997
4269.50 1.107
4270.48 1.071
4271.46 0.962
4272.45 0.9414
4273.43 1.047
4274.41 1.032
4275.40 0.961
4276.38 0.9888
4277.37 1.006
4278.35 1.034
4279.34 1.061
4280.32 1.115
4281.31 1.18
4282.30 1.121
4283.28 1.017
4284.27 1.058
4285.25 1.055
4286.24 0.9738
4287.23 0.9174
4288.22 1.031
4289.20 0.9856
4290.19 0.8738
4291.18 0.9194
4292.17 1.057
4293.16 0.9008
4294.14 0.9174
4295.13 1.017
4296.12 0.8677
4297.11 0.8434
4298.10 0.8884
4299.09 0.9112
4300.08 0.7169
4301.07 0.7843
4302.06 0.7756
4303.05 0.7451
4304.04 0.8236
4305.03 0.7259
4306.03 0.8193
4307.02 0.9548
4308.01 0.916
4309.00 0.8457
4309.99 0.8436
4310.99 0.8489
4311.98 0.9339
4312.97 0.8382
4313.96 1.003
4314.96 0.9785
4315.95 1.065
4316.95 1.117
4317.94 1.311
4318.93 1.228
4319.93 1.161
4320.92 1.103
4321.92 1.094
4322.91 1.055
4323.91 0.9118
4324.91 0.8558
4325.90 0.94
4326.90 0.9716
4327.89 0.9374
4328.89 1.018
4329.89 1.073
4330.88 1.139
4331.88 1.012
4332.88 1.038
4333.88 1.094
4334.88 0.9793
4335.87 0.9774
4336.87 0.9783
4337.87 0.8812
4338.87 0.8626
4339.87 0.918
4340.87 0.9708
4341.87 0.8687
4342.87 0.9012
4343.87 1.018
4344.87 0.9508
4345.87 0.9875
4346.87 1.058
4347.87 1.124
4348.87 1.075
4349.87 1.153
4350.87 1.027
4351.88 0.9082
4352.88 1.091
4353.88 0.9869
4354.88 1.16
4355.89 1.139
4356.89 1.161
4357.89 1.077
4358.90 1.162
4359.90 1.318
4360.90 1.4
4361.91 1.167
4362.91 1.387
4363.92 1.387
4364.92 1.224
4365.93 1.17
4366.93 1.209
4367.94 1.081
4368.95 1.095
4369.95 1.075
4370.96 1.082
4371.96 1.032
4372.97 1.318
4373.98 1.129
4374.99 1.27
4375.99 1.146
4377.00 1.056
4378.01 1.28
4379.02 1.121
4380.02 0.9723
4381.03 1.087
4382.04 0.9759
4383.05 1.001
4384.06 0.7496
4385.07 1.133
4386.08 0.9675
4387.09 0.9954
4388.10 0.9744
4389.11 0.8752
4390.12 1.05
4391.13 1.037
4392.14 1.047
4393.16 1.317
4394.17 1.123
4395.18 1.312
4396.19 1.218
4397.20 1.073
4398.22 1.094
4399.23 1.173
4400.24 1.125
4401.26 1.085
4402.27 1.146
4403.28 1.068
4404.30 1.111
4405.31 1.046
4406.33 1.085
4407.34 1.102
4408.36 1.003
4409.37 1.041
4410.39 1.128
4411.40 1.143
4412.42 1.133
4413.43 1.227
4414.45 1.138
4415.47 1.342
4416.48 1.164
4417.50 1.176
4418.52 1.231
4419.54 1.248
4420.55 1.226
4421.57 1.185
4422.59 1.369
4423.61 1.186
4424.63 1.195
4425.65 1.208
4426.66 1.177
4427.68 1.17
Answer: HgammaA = -1.6 Ang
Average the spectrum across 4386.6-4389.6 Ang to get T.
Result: 0.949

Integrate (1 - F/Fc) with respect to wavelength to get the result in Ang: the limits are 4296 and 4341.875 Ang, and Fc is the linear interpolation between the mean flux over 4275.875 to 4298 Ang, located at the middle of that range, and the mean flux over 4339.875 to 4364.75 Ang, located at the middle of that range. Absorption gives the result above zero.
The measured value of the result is 4.2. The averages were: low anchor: 0.995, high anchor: 1.1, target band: 0.951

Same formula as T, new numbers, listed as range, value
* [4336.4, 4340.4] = 0.909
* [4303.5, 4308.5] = 0.846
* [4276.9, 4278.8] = 1.02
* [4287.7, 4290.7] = 0.963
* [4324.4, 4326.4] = 0.898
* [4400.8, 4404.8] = 1.1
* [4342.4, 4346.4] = 0.966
